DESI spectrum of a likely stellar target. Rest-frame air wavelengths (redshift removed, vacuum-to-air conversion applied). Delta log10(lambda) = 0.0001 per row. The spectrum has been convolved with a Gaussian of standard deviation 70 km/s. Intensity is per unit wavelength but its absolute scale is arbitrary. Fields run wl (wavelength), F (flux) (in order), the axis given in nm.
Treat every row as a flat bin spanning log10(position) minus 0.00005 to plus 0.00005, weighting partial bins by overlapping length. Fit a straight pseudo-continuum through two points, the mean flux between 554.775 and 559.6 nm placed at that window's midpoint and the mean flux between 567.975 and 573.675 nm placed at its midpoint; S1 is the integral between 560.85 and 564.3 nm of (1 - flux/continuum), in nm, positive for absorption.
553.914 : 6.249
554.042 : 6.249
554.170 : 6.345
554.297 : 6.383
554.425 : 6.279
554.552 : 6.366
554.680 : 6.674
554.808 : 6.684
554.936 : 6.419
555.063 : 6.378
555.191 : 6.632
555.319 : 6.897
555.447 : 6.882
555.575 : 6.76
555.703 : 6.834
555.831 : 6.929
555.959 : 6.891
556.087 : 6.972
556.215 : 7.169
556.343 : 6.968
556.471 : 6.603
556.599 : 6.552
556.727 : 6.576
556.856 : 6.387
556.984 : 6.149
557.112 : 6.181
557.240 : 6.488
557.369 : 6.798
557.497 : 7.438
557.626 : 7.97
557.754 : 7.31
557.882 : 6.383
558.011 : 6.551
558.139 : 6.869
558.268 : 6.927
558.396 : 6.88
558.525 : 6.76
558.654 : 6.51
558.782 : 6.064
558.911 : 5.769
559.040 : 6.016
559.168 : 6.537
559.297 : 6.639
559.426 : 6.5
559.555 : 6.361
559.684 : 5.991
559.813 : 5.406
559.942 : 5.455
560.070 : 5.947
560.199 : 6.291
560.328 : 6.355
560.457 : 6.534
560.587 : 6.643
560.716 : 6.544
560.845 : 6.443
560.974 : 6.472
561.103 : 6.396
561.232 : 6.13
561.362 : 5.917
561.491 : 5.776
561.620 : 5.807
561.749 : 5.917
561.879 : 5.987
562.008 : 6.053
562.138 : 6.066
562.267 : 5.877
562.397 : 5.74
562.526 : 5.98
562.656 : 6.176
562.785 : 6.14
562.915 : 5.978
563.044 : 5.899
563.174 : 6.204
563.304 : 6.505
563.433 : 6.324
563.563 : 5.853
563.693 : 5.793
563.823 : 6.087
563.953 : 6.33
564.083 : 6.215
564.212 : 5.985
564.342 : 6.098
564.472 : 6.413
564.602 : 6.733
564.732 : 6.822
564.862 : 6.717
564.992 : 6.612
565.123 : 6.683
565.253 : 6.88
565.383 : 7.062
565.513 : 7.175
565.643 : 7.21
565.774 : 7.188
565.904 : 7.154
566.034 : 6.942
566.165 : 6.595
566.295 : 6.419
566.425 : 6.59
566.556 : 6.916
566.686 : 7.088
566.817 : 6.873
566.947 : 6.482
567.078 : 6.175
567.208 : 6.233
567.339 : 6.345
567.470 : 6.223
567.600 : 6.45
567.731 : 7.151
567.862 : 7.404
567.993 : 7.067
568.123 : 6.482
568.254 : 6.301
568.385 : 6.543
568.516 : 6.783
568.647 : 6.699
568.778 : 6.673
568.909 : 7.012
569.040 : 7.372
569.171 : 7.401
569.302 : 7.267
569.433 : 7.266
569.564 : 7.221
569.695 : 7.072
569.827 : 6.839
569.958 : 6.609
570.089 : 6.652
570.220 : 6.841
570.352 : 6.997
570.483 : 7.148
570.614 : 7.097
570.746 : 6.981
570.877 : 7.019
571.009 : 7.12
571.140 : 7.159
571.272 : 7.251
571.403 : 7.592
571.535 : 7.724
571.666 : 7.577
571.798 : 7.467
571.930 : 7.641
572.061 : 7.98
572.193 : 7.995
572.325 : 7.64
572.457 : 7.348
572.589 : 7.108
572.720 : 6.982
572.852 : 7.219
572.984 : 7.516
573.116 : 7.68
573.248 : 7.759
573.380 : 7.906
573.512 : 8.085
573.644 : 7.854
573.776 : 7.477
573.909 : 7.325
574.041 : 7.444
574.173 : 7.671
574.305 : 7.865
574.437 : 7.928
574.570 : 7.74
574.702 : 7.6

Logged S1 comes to 0.41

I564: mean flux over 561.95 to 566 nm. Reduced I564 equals 6.39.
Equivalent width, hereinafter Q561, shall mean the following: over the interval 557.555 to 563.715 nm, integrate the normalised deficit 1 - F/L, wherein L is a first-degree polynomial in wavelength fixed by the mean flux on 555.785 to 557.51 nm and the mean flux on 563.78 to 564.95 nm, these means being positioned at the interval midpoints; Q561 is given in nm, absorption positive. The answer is 0.26 nm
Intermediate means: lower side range 6.7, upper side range 6.39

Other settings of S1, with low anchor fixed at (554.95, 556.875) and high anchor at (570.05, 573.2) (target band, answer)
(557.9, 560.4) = 0.207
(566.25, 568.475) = 0.168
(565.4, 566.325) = 0.018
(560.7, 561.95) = 0.150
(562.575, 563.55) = 0.120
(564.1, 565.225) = 0.091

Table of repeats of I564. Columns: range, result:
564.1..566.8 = 6.76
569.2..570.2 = 7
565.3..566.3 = 7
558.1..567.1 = 6.37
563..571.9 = 6.79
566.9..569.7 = 6.8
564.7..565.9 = 6.94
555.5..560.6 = 6.56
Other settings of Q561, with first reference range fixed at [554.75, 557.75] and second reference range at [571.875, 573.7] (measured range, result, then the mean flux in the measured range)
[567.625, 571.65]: 0.24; 7.03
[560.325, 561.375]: 0.09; 6.4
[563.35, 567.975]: 0.41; 6.61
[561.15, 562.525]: 0.22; 5.94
